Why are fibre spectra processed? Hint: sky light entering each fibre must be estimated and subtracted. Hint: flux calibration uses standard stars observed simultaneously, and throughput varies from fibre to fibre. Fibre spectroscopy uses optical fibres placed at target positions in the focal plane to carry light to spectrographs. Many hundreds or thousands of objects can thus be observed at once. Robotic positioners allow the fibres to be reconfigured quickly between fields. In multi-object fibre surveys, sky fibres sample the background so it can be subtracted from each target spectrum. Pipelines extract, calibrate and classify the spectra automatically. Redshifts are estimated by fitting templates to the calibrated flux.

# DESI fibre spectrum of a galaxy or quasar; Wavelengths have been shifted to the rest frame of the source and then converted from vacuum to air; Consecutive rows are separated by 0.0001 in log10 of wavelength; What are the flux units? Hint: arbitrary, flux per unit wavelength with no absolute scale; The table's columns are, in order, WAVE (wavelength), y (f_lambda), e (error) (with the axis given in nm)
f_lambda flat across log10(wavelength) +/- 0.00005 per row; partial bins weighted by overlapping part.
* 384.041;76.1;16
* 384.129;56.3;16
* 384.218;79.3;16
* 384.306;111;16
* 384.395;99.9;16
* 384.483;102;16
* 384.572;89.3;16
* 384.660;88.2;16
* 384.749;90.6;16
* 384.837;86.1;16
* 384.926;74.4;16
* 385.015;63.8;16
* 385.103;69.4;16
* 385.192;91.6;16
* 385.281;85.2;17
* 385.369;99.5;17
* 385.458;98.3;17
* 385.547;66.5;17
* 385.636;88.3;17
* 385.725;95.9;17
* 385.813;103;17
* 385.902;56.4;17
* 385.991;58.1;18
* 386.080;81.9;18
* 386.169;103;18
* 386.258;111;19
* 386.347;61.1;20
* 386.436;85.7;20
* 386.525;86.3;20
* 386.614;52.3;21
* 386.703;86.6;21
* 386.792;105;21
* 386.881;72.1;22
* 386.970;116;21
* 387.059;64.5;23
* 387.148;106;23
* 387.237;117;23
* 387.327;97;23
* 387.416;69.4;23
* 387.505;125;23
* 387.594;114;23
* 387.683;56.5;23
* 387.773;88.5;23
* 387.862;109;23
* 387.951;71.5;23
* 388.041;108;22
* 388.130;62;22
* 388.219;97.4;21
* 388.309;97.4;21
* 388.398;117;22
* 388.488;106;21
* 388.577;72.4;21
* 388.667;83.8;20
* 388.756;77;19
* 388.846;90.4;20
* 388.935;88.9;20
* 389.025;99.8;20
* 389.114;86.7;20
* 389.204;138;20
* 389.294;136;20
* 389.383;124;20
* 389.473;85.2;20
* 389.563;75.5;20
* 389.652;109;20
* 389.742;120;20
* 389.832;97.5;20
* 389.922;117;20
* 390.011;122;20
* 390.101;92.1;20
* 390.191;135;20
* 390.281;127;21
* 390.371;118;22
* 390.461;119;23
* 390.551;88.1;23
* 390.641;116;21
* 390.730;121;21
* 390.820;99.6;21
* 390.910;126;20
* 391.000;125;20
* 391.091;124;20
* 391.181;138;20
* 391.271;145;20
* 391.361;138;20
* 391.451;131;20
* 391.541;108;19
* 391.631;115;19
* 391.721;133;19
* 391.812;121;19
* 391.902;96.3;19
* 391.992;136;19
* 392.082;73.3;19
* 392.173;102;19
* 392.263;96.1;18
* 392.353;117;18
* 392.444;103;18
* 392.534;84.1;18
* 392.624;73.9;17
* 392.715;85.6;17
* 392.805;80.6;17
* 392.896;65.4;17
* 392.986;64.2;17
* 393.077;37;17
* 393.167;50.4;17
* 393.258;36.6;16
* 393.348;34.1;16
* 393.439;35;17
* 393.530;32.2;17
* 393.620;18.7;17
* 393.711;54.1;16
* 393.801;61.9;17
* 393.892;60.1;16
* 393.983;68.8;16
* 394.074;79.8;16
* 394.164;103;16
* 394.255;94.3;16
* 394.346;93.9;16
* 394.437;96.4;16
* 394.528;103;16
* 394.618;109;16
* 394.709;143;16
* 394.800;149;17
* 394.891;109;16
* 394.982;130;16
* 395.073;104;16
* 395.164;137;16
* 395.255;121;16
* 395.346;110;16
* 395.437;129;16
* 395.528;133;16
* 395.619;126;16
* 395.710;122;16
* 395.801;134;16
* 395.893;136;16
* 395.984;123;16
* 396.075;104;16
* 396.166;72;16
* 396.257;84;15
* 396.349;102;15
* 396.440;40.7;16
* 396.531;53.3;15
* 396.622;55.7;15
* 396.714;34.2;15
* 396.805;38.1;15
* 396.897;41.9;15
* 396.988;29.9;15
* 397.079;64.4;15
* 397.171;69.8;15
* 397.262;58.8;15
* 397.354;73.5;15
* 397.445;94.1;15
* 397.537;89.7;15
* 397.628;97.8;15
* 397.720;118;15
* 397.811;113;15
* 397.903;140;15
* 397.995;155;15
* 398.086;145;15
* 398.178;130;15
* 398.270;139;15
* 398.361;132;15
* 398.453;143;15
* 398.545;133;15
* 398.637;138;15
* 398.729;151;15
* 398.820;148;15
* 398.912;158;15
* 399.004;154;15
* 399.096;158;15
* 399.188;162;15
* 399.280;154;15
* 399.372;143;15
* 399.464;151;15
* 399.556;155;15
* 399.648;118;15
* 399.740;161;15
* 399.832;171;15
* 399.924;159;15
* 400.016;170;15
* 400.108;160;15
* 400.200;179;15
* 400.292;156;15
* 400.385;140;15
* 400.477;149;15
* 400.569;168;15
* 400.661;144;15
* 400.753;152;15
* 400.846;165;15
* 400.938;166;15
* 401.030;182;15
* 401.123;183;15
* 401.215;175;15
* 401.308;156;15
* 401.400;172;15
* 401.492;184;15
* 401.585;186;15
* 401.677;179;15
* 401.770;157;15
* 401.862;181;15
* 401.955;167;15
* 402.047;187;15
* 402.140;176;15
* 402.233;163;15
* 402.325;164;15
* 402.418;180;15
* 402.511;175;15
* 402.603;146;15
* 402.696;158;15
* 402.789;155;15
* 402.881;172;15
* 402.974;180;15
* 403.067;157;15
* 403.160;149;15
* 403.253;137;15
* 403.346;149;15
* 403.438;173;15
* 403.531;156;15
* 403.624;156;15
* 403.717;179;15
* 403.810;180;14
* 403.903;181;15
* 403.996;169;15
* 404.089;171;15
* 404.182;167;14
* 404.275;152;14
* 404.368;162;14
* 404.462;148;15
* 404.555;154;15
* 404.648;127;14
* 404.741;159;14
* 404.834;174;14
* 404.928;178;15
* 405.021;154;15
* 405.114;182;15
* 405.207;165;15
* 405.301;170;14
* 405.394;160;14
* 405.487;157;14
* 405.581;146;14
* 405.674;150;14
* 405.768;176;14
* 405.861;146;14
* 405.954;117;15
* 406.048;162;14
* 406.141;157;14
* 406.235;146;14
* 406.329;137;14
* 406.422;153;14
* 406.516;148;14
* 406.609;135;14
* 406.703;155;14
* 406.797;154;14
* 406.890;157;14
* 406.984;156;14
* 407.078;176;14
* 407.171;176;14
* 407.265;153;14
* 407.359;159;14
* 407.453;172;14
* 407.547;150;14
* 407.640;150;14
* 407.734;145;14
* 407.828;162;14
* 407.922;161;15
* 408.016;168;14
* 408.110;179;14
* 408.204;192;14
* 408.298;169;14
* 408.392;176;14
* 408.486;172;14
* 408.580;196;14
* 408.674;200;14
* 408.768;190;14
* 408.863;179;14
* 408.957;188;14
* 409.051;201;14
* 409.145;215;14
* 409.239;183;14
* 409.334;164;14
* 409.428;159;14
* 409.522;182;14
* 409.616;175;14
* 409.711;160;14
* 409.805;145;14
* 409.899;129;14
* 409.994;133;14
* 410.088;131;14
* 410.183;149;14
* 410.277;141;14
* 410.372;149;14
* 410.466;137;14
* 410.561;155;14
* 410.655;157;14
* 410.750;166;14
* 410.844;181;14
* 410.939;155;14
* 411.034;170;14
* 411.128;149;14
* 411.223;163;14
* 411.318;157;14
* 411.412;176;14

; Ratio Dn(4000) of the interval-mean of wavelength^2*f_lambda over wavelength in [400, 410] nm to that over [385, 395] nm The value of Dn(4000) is 1.88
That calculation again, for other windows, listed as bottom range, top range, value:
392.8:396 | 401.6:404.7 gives 1.88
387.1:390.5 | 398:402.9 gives 1.67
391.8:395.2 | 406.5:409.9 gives 2.15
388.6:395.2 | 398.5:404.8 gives 1.73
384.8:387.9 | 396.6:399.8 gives 1.42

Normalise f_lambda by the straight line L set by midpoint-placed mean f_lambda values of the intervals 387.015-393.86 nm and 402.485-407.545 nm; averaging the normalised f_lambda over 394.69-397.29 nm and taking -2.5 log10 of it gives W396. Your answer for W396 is 0.24 mag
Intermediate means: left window 95.8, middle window 94.7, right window 159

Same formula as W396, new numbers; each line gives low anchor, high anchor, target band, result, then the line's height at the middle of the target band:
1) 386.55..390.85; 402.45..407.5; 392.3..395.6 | 0.35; 119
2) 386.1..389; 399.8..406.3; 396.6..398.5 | 0.42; 137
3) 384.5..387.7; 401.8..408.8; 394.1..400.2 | 0.13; 131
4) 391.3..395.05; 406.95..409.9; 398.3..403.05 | -0.24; 130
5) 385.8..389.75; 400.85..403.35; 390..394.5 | 0.22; 116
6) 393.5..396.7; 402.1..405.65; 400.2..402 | -0.18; 142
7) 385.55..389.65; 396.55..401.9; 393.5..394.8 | 0.37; 116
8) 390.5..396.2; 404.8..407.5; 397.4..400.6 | -0.15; 125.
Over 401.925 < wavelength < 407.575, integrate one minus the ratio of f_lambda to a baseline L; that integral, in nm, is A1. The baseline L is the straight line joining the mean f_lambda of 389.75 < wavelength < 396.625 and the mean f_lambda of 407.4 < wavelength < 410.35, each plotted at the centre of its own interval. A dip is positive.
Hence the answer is -0.405 nm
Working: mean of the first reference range 99.3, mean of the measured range 160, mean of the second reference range 168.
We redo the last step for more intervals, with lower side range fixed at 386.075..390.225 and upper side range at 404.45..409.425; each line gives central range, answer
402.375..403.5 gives -0.083 nm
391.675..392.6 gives 0.042 nm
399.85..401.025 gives -0.162 nm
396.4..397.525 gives 0.637 nm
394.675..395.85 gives -0.045 nm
